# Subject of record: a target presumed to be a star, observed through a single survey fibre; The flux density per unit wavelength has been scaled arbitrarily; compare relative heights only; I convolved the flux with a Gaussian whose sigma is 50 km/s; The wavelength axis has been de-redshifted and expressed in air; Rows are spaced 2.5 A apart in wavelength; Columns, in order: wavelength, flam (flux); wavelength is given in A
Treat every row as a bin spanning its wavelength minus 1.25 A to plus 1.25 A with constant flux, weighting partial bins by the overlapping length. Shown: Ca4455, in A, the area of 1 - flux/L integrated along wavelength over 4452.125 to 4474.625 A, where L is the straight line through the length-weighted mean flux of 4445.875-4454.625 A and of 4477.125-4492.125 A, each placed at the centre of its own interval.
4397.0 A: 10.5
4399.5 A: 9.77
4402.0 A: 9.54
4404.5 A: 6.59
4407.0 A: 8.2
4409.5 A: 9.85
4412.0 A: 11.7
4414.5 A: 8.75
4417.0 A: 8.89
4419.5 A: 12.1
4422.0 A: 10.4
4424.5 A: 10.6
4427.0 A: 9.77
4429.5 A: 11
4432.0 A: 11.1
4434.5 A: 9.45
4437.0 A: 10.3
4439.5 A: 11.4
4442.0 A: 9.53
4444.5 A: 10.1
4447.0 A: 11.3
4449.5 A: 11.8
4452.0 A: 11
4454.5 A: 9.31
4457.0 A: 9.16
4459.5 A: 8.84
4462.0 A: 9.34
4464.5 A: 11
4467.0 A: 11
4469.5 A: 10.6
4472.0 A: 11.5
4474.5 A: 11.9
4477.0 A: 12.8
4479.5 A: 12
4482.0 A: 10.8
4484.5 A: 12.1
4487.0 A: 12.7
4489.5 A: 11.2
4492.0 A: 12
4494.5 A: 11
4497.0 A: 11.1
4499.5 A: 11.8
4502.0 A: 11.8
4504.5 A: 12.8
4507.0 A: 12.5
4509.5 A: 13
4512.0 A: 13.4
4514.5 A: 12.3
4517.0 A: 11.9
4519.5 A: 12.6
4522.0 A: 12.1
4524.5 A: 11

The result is 2.2 A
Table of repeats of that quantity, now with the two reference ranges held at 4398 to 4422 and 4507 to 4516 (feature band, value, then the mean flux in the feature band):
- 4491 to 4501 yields 0.7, 11.5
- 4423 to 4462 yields 1.1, 10.3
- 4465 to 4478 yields 0.0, 11.5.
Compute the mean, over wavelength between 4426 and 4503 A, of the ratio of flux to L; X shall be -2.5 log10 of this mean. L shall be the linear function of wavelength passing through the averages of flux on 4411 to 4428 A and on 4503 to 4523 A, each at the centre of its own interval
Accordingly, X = 0.05 mag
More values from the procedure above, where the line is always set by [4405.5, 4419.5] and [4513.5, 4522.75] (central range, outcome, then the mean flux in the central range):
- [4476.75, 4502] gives -0.02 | 11.7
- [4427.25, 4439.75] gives -0.04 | 10.5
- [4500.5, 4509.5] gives -0.05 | 12.4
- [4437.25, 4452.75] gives -0.04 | 10.8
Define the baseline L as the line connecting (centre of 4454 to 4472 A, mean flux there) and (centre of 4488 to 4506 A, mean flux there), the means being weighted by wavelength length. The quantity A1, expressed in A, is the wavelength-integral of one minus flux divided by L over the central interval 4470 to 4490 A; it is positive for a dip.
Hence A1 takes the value -1.8 A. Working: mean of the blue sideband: 10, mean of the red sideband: 11.7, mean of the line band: 11.9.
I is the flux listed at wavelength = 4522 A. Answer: 12.1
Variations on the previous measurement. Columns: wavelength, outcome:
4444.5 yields 10.1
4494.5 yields 11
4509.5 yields 13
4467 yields 11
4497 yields 11.1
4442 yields 9.53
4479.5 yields 12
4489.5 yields 11.2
